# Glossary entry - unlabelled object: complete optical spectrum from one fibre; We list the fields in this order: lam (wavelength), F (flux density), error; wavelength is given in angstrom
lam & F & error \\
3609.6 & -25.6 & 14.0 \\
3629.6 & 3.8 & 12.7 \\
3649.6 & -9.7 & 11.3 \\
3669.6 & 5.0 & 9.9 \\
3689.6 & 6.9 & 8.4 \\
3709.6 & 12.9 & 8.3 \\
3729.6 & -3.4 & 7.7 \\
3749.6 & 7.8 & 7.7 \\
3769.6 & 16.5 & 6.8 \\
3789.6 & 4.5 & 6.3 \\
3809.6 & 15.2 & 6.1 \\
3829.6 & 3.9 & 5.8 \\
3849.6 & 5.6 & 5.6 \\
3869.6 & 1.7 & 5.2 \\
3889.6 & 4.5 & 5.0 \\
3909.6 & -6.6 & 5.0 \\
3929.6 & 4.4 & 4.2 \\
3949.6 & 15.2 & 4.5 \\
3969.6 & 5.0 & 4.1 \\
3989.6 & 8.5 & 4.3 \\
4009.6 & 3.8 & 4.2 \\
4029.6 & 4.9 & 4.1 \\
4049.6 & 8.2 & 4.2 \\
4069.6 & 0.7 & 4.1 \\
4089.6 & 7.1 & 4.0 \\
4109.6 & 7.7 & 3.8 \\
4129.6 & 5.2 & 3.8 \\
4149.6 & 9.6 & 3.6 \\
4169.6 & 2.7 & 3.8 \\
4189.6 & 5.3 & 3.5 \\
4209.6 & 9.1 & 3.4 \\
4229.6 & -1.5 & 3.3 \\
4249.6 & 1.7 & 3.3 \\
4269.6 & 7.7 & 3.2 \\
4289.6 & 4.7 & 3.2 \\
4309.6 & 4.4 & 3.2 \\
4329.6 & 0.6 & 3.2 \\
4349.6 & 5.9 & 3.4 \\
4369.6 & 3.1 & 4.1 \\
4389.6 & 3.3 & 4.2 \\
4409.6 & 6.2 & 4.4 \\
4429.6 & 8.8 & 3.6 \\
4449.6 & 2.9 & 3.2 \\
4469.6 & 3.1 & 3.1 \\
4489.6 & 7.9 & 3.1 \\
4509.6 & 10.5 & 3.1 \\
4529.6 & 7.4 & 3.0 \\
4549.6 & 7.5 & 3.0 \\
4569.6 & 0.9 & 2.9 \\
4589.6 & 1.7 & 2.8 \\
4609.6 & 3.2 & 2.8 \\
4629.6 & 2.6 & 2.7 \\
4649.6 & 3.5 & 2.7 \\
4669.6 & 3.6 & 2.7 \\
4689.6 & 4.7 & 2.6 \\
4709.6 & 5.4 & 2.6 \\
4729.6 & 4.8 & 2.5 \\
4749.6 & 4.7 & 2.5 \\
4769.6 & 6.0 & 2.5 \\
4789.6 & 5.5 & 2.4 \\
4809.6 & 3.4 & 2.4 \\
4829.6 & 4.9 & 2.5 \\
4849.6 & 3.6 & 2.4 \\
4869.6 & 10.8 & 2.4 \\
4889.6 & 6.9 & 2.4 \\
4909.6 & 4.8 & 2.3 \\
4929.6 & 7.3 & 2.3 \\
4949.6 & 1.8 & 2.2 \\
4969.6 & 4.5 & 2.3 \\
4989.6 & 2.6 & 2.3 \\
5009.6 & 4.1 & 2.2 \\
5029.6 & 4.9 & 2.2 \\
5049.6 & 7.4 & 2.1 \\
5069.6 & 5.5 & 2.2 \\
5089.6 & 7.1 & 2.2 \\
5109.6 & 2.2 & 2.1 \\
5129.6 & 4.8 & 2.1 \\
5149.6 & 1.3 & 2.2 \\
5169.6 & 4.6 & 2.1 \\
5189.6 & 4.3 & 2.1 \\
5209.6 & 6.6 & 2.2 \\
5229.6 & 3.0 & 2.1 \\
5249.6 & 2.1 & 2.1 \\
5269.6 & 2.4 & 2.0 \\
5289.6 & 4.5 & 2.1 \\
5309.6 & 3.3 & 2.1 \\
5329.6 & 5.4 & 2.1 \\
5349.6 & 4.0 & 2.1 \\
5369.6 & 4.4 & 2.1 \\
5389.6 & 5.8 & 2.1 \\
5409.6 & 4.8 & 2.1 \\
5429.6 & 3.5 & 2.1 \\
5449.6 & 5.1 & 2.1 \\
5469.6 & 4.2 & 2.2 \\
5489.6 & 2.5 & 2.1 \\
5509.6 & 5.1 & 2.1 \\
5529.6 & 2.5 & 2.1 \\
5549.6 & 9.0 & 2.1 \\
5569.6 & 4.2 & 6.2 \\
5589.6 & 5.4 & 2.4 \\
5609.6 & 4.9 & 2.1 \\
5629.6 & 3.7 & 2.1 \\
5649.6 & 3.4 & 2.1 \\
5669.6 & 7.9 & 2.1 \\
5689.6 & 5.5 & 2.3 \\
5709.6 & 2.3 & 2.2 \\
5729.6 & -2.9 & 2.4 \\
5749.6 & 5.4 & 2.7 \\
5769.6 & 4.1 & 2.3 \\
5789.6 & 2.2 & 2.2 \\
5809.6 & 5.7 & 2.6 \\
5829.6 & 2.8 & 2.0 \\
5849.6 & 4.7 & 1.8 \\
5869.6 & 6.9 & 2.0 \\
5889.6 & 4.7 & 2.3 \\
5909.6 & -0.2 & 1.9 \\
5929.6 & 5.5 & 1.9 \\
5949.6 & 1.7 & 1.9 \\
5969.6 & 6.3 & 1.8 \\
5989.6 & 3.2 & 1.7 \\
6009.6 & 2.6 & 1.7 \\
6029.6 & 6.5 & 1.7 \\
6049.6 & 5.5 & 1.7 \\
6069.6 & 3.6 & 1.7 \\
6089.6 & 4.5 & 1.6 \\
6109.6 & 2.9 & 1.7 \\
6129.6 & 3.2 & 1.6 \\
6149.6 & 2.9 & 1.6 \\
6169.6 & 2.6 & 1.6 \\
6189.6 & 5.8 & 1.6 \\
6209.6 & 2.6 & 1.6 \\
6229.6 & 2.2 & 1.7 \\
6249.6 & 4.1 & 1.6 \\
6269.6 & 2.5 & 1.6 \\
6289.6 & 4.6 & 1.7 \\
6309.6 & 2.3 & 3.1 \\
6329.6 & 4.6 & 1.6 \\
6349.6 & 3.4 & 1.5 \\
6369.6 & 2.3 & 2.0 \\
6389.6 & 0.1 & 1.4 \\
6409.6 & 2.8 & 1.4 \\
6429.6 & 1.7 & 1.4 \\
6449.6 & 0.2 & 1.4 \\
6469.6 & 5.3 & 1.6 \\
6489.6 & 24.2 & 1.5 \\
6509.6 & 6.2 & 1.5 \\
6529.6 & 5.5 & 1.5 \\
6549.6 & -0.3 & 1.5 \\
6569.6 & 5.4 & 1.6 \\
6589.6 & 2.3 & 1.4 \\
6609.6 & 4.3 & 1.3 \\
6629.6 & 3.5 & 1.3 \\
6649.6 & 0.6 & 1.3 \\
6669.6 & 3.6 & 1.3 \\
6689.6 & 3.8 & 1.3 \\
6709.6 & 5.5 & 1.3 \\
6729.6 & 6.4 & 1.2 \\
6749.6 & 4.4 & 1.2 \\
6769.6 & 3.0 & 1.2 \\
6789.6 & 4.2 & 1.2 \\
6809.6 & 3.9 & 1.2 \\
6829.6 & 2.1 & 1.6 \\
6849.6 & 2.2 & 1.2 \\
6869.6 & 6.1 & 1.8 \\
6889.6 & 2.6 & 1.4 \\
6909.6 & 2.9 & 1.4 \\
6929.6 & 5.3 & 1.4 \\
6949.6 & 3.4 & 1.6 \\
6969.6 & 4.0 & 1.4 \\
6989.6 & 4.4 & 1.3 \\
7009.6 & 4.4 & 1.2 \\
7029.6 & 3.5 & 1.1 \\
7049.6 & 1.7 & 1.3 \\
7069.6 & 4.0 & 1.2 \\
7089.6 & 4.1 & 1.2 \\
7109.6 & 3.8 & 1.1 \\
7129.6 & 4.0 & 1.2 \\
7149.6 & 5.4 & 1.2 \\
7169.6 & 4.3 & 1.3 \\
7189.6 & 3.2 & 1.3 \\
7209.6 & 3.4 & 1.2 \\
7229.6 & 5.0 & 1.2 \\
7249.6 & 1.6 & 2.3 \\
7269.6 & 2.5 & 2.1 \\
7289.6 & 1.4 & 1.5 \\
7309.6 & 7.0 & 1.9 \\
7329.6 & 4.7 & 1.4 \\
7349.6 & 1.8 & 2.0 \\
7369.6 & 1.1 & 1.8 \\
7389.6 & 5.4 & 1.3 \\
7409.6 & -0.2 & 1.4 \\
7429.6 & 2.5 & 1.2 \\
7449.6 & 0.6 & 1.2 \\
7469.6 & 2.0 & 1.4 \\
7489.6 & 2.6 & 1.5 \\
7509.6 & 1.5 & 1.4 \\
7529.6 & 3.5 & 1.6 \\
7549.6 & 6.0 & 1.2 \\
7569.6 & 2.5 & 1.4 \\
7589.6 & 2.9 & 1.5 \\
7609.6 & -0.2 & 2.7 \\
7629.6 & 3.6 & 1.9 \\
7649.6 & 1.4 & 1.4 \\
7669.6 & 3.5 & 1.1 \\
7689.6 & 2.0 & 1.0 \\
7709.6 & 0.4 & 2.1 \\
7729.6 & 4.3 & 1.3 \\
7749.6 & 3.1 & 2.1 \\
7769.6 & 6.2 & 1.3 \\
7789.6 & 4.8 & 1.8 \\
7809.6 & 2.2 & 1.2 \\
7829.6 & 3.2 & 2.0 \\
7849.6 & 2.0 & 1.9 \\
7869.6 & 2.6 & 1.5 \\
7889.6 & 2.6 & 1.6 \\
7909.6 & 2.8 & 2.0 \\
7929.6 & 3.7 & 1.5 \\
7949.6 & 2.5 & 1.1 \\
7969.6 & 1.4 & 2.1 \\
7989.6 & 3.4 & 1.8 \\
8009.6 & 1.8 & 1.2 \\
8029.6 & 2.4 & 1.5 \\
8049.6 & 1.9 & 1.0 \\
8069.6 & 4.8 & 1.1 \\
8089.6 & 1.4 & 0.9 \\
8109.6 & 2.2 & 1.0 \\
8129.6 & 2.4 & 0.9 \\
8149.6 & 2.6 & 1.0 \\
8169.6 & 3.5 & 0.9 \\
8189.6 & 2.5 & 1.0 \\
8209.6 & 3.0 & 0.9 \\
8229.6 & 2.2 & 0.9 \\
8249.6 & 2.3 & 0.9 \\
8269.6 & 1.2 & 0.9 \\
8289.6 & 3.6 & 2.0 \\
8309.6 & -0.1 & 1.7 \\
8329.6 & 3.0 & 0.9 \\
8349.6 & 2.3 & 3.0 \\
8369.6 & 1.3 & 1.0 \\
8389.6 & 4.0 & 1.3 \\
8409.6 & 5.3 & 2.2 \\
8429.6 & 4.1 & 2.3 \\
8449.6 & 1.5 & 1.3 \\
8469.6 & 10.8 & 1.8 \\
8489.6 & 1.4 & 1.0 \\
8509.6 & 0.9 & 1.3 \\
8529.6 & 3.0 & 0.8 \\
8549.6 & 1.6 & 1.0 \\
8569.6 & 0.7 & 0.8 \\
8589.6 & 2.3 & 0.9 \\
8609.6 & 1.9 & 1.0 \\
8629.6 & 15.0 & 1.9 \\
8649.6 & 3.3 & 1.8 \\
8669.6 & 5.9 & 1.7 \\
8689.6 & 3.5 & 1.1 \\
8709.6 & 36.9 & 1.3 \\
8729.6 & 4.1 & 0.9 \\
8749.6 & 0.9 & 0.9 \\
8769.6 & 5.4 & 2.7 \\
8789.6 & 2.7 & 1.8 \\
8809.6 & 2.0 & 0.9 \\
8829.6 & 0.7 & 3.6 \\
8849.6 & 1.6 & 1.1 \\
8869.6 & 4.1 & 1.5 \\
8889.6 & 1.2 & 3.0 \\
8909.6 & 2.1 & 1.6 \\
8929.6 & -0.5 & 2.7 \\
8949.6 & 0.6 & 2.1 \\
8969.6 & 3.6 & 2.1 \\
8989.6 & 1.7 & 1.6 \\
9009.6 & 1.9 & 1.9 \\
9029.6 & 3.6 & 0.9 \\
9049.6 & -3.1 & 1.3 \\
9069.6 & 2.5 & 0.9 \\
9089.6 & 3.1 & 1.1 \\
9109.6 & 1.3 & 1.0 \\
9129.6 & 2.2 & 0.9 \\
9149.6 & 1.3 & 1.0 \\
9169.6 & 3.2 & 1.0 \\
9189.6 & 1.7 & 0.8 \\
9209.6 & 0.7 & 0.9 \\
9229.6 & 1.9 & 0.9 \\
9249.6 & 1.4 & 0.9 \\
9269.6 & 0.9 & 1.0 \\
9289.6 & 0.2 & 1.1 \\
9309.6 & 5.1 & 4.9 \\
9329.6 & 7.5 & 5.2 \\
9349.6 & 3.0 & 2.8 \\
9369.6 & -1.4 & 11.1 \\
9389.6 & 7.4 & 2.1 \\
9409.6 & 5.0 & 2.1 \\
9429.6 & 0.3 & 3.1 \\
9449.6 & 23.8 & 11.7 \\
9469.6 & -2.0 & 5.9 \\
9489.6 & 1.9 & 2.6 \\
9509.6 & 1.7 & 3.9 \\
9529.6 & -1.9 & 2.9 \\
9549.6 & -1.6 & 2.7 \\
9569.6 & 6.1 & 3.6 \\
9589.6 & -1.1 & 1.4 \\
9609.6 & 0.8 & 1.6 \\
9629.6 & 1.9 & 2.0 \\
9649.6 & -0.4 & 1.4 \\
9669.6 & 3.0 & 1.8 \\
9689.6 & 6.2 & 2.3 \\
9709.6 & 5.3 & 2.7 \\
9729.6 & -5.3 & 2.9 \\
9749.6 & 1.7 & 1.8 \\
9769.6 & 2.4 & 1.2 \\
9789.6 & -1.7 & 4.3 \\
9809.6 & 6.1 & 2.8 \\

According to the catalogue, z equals 0.74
